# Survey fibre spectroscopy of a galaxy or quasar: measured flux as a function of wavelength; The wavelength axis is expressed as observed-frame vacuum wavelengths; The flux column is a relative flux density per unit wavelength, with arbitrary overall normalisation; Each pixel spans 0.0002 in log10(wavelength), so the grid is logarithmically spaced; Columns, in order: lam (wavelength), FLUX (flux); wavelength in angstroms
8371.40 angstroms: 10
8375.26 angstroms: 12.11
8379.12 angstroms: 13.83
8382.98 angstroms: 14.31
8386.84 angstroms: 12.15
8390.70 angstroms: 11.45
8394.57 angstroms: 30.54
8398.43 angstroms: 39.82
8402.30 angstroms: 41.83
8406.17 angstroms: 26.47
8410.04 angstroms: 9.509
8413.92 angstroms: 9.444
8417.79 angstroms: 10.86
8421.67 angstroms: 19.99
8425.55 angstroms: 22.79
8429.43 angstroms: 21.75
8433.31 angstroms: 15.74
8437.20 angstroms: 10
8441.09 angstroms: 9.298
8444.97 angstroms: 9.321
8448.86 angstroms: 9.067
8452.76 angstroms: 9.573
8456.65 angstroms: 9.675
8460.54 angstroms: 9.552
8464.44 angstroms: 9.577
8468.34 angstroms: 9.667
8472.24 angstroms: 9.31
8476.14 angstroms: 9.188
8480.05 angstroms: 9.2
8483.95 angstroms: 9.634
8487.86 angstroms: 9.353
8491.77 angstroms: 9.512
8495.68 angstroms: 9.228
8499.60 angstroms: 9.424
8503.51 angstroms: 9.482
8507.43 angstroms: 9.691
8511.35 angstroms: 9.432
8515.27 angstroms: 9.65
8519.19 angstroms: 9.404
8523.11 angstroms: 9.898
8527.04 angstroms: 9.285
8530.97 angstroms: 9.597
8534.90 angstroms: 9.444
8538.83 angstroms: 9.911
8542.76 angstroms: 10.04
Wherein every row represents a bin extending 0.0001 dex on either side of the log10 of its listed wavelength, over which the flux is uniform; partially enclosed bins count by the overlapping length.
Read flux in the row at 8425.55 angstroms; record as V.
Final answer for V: 22.79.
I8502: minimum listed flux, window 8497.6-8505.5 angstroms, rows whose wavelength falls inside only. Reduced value 9.424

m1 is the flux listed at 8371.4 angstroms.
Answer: 10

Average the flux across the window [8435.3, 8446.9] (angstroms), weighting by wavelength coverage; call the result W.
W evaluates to 9.54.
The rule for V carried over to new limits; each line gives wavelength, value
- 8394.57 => 30.54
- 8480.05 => 9.2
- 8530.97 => 9.597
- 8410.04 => 9.509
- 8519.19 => 9.404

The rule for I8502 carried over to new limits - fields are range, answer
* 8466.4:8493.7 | 9.188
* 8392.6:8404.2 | 30.54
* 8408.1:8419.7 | 9.444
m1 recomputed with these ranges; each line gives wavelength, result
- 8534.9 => 9.444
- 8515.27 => 9.65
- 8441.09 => 9.298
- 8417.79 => 10.86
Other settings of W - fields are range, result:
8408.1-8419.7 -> 9.95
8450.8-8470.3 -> 9.61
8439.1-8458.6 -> 9.39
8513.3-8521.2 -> 9.54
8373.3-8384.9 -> 13.4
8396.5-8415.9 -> 25.4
